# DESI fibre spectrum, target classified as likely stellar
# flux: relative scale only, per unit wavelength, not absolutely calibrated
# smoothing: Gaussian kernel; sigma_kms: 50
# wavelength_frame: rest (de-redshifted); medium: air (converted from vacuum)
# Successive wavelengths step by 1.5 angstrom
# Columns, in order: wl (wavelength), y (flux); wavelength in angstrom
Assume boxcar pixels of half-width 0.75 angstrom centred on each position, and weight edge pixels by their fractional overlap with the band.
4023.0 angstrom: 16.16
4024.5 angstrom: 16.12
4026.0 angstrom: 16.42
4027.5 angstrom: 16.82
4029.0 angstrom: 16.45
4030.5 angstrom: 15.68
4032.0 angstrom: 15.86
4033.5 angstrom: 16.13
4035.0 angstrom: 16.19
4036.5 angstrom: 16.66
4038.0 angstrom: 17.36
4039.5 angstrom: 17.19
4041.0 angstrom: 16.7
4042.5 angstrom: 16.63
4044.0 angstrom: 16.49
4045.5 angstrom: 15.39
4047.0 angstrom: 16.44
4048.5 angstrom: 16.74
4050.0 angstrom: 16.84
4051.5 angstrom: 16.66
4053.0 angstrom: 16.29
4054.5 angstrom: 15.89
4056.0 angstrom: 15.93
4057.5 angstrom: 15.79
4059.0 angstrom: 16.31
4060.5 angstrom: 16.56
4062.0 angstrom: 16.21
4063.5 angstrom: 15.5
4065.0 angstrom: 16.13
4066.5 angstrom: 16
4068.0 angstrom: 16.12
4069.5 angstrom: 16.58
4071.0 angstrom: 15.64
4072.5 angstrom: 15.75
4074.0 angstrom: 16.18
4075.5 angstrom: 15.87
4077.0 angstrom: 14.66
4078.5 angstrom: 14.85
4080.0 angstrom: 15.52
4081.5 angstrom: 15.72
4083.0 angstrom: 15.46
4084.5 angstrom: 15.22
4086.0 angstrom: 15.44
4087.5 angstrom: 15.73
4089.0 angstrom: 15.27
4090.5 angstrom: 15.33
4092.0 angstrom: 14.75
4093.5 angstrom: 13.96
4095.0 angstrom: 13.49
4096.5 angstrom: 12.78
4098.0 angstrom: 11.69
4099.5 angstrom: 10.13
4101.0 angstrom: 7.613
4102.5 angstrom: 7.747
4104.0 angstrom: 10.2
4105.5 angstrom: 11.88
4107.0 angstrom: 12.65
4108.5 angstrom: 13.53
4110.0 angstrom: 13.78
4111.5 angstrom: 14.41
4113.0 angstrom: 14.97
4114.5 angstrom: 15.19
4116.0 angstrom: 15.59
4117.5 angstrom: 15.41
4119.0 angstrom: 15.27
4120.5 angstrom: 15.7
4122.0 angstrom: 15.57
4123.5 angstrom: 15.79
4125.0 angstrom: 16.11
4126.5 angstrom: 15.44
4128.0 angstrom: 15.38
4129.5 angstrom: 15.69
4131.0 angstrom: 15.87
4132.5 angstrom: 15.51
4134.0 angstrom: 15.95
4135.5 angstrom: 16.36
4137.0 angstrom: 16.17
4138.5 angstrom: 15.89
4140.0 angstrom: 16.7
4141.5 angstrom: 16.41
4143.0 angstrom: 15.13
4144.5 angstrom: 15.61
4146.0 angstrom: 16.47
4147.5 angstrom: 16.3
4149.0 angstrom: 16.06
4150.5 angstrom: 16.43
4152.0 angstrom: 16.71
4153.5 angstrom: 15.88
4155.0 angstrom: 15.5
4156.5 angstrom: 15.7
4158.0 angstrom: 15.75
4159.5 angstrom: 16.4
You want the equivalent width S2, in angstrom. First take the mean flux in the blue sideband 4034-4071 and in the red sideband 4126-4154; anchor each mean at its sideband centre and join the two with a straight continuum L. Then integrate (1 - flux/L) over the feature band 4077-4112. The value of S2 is 6.08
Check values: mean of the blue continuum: 16.3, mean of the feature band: 13.4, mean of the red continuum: 16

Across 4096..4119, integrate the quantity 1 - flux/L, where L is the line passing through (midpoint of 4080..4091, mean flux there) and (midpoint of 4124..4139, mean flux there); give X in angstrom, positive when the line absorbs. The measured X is 4.5 angstrom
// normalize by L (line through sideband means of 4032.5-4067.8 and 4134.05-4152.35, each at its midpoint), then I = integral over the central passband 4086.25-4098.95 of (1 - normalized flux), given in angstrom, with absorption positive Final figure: 1.68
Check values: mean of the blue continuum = 16.3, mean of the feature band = 14.1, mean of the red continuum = 16.2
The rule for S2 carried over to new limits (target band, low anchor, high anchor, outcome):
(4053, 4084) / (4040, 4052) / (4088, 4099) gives -1.2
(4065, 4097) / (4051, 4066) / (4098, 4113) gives -3.2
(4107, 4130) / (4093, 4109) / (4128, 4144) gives -2.5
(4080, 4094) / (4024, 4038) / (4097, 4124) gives -1.2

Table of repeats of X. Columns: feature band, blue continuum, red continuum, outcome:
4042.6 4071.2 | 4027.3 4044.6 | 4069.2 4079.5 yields -0.3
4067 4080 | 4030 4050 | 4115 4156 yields 0.4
